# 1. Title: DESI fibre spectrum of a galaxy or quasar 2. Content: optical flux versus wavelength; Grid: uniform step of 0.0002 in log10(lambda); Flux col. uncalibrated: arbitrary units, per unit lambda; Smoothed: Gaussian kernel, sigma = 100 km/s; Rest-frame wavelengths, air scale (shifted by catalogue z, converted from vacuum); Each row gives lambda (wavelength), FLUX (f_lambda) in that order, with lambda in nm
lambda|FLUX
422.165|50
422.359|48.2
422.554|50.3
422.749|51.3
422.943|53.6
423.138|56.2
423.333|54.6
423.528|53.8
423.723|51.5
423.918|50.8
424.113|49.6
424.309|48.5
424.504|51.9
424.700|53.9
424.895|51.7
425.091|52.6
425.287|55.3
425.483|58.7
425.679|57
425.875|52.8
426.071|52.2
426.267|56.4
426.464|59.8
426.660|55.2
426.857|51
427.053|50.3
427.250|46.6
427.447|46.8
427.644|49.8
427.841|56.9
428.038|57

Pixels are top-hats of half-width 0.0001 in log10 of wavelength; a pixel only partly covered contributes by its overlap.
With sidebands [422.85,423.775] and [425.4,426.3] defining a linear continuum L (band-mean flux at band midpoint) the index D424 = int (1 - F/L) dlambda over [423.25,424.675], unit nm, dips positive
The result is 0.07 nm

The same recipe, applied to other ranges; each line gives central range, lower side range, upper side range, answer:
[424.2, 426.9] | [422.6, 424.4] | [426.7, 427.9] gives -0.16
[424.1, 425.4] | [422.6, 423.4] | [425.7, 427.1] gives 0.04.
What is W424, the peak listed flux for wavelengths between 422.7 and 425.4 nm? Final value 56.2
